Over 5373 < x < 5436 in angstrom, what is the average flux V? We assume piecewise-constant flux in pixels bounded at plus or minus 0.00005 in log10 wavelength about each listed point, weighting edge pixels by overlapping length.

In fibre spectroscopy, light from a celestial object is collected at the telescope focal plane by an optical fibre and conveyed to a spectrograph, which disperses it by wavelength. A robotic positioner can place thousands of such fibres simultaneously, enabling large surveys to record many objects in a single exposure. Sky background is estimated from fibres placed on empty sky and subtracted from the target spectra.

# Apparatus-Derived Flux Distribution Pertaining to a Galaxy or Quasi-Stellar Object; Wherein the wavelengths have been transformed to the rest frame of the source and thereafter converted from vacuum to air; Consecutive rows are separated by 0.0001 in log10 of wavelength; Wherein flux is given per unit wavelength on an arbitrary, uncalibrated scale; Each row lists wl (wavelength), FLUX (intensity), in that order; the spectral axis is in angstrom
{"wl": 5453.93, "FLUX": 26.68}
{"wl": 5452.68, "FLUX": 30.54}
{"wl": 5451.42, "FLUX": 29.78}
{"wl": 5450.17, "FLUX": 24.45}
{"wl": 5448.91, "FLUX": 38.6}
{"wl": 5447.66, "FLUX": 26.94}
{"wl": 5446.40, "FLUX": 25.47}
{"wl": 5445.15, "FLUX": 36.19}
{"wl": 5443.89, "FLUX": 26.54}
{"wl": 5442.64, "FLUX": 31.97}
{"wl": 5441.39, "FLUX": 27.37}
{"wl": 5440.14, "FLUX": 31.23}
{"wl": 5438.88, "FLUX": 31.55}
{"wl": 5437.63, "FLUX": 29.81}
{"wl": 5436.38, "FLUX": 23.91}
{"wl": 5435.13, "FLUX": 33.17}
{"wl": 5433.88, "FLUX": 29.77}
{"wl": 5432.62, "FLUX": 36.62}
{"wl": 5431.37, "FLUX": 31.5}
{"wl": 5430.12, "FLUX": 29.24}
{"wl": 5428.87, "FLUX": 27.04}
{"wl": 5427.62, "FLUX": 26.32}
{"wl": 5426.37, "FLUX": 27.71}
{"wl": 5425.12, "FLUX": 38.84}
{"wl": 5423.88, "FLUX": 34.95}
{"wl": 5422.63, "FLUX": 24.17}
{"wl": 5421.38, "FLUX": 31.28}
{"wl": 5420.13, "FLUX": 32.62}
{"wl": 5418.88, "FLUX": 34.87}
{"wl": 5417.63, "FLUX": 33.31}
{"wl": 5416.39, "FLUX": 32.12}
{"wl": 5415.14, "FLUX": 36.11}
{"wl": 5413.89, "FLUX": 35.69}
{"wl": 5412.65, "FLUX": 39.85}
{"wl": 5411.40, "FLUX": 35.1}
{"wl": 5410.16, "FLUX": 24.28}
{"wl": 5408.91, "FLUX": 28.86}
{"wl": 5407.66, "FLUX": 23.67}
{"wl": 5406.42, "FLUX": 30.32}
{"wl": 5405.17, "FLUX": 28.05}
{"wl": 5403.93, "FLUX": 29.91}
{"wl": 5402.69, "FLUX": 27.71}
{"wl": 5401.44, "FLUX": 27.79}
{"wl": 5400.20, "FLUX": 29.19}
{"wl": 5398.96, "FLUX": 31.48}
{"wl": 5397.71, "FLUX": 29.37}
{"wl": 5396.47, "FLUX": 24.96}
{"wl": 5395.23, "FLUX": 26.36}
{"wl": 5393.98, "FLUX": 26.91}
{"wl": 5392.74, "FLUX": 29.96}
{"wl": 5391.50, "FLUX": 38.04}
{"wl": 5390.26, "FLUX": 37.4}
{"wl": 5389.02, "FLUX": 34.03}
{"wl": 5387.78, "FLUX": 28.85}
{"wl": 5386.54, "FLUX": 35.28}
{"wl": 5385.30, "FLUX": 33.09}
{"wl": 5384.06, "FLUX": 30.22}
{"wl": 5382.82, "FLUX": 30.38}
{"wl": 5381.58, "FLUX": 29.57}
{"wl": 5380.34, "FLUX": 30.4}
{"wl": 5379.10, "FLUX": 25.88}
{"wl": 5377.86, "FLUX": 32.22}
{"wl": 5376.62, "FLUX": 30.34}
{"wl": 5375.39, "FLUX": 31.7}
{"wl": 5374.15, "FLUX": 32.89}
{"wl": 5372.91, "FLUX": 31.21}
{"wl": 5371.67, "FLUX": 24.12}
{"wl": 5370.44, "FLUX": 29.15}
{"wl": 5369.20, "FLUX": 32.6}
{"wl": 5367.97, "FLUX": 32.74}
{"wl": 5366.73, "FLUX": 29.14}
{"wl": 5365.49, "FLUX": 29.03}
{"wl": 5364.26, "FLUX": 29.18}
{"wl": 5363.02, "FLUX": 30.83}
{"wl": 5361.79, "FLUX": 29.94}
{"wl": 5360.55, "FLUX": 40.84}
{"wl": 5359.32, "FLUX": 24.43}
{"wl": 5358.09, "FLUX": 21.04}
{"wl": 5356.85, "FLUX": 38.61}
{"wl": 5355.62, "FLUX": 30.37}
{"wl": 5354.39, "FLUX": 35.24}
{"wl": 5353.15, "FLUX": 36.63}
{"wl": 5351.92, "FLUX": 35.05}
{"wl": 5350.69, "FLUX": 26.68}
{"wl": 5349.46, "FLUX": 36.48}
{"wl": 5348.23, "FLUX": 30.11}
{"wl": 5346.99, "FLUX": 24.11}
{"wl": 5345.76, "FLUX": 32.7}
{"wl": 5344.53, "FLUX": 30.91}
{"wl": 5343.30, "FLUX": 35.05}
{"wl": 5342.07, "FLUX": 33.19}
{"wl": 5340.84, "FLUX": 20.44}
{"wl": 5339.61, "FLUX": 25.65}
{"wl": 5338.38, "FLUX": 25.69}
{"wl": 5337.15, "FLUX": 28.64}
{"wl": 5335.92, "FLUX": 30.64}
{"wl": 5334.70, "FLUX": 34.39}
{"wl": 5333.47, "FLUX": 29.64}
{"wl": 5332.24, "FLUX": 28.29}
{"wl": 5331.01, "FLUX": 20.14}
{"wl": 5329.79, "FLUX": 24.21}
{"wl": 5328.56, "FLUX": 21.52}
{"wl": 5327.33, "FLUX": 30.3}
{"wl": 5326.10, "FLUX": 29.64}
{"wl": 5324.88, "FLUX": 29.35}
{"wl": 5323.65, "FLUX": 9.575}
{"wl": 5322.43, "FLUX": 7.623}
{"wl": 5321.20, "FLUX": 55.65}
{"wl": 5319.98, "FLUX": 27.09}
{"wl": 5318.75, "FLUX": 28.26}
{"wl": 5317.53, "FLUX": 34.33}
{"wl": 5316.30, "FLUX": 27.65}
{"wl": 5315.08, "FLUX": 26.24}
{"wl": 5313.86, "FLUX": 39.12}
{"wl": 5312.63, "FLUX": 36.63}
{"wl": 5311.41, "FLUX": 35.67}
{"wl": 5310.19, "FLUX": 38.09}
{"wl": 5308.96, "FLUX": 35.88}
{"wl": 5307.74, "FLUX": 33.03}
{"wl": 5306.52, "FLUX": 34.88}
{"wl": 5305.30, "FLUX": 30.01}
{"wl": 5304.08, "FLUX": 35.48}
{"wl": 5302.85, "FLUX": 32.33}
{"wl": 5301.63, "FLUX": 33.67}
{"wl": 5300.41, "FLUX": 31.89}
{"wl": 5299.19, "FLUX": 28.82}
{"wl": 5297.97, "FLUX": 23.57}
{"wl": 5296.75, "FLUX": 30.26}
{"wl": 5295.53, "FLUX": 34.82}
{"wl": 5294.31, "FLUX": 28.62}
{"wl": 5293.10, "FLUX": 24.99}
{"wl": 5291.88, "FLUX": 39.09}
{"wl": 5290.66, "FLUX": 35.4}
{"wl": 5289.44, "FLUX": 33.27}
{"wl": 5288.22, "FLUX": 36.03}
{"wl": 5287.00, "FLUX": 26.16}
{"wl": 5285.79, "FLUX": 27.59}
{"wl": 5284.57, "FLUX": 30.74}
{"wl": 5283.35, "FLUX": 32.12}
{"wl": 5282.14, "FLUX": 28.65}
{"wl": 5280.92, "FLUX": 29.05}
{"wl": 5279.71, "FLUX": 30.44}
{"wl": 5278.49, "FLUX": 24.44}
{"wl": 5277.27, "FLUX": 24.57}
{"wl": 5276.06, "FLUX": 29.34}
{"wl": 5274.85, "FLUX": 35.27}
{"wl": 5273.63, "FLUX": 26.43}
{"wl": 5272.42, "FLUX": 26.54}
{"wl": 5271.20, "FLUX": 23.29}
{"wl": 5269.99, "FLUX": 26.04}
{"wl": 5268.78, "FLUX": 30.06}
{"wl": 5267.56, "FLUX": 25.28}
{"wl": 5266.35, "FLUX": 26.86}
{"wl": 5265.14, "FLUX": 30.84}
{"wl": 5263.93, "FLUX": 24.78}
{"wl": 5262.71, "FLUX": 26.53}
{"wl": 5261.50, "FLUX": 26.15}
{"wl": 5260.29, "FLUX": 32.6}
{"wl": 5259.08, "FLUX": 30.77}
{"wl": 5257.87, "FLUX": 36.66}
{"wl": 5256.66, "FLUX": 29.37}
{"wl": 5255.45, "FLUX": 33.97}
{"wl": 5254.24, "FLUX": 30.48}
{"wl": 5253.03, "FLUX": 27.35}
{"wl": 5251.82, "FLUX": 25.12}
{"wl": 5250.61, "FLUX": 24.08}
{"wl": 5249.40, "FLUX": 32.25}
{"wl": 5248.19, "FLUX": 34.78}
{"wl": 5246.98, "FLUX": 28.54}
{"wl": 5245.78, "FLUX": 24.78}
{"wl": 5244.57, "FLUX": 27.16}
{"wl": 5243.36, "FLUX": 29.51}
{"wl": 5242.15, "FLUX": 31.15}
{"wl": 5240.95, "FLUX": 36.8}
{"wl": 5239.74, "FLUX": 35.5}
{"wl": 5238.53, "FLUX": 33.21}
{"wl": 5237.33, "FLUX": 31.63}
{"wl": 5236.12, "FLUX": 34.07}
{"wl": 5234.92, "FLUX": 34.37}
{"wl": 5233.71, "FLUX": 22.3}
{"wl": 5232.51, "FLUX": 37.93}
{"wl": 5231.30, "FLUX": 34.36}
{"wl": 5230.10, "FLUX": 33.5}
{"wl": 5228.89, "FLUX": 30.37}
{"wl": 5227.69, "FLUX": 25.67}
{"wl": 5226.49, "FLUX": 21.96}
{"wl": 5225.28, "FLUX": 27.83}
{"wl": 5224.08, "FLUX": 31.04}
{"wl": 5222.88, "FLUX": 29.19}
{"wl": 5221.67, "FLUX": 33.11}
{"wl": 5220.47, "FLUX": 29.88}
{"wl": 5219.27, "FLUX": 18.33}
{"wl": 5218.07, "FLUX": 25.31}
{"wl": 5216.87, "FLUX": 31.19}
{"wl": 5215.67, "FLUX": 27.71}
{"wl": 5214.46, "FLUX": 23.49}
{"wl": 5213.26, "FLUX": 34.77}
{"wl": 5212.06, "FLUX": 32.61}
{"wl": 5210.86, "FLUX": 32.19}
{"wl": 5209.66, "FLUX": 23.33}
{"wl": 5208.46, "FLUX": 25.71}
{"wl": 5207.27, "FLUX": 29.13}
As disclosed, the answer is 31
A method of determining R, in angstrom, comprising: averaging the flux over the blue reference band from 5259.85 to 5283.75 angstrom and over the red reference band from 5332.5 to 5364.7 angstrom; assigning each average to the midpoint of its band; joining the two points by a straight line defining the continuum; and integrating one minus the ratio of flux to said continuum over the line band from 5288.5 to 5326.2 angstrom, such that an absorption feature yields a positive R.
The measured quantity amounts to -2.91 angstrom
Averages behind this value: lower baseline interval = 27.9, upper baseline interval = 30.6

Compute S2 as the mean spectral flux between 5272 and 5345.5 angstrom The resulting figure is 30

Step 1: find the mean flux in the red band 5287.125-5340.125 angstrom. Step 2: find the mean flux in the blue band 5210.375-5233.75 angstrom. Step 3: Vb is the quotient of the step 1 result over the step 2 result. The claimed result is 1.0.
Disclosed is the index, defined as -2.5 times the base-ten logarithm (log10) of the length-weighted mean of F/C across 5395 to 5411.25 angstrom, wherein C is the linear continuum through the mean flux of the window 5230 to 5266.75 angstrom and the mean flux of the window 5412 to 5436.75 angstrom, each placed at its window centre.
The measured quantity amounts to 0.14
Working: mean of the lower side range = 30.5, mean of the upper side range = 32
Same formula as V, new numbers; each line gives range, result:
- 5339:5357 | 31.2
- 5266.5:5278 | 27.4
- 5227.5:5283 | 29.7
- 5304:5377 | 30.3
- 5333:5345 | 29.4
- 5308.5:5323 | 32.7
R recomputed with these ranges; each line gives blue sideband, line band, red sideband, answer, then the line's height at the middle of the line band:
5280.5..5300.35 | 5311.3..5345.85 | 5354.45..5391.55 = 2.3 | 30.8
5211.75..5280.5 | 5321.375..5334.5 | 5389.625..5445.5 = 2.4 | 30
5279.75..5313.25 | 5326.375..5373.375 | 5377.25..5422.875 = 2.6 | 31.4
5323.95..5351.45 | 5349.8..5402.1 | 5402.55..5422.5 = -1.6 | 29.9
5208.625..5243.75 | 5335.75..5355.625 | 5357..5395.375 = 0.1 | 30.6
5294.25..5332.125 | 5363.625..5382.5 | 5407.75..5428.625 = 0.7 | 31.2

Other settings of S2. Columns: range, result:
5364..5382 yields 30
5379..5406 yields 30.3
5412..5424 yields 33.4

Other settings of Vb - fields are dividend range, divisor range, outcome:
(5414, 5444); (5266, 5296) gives 1.06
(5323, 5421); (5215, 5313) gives 1.00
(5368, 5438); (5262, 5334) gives 1.04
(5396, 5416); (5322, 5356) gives 1.08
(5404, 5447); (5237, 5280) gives 1.06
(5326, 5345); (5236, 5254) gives 0.92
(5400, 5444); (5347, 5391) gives 0.98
